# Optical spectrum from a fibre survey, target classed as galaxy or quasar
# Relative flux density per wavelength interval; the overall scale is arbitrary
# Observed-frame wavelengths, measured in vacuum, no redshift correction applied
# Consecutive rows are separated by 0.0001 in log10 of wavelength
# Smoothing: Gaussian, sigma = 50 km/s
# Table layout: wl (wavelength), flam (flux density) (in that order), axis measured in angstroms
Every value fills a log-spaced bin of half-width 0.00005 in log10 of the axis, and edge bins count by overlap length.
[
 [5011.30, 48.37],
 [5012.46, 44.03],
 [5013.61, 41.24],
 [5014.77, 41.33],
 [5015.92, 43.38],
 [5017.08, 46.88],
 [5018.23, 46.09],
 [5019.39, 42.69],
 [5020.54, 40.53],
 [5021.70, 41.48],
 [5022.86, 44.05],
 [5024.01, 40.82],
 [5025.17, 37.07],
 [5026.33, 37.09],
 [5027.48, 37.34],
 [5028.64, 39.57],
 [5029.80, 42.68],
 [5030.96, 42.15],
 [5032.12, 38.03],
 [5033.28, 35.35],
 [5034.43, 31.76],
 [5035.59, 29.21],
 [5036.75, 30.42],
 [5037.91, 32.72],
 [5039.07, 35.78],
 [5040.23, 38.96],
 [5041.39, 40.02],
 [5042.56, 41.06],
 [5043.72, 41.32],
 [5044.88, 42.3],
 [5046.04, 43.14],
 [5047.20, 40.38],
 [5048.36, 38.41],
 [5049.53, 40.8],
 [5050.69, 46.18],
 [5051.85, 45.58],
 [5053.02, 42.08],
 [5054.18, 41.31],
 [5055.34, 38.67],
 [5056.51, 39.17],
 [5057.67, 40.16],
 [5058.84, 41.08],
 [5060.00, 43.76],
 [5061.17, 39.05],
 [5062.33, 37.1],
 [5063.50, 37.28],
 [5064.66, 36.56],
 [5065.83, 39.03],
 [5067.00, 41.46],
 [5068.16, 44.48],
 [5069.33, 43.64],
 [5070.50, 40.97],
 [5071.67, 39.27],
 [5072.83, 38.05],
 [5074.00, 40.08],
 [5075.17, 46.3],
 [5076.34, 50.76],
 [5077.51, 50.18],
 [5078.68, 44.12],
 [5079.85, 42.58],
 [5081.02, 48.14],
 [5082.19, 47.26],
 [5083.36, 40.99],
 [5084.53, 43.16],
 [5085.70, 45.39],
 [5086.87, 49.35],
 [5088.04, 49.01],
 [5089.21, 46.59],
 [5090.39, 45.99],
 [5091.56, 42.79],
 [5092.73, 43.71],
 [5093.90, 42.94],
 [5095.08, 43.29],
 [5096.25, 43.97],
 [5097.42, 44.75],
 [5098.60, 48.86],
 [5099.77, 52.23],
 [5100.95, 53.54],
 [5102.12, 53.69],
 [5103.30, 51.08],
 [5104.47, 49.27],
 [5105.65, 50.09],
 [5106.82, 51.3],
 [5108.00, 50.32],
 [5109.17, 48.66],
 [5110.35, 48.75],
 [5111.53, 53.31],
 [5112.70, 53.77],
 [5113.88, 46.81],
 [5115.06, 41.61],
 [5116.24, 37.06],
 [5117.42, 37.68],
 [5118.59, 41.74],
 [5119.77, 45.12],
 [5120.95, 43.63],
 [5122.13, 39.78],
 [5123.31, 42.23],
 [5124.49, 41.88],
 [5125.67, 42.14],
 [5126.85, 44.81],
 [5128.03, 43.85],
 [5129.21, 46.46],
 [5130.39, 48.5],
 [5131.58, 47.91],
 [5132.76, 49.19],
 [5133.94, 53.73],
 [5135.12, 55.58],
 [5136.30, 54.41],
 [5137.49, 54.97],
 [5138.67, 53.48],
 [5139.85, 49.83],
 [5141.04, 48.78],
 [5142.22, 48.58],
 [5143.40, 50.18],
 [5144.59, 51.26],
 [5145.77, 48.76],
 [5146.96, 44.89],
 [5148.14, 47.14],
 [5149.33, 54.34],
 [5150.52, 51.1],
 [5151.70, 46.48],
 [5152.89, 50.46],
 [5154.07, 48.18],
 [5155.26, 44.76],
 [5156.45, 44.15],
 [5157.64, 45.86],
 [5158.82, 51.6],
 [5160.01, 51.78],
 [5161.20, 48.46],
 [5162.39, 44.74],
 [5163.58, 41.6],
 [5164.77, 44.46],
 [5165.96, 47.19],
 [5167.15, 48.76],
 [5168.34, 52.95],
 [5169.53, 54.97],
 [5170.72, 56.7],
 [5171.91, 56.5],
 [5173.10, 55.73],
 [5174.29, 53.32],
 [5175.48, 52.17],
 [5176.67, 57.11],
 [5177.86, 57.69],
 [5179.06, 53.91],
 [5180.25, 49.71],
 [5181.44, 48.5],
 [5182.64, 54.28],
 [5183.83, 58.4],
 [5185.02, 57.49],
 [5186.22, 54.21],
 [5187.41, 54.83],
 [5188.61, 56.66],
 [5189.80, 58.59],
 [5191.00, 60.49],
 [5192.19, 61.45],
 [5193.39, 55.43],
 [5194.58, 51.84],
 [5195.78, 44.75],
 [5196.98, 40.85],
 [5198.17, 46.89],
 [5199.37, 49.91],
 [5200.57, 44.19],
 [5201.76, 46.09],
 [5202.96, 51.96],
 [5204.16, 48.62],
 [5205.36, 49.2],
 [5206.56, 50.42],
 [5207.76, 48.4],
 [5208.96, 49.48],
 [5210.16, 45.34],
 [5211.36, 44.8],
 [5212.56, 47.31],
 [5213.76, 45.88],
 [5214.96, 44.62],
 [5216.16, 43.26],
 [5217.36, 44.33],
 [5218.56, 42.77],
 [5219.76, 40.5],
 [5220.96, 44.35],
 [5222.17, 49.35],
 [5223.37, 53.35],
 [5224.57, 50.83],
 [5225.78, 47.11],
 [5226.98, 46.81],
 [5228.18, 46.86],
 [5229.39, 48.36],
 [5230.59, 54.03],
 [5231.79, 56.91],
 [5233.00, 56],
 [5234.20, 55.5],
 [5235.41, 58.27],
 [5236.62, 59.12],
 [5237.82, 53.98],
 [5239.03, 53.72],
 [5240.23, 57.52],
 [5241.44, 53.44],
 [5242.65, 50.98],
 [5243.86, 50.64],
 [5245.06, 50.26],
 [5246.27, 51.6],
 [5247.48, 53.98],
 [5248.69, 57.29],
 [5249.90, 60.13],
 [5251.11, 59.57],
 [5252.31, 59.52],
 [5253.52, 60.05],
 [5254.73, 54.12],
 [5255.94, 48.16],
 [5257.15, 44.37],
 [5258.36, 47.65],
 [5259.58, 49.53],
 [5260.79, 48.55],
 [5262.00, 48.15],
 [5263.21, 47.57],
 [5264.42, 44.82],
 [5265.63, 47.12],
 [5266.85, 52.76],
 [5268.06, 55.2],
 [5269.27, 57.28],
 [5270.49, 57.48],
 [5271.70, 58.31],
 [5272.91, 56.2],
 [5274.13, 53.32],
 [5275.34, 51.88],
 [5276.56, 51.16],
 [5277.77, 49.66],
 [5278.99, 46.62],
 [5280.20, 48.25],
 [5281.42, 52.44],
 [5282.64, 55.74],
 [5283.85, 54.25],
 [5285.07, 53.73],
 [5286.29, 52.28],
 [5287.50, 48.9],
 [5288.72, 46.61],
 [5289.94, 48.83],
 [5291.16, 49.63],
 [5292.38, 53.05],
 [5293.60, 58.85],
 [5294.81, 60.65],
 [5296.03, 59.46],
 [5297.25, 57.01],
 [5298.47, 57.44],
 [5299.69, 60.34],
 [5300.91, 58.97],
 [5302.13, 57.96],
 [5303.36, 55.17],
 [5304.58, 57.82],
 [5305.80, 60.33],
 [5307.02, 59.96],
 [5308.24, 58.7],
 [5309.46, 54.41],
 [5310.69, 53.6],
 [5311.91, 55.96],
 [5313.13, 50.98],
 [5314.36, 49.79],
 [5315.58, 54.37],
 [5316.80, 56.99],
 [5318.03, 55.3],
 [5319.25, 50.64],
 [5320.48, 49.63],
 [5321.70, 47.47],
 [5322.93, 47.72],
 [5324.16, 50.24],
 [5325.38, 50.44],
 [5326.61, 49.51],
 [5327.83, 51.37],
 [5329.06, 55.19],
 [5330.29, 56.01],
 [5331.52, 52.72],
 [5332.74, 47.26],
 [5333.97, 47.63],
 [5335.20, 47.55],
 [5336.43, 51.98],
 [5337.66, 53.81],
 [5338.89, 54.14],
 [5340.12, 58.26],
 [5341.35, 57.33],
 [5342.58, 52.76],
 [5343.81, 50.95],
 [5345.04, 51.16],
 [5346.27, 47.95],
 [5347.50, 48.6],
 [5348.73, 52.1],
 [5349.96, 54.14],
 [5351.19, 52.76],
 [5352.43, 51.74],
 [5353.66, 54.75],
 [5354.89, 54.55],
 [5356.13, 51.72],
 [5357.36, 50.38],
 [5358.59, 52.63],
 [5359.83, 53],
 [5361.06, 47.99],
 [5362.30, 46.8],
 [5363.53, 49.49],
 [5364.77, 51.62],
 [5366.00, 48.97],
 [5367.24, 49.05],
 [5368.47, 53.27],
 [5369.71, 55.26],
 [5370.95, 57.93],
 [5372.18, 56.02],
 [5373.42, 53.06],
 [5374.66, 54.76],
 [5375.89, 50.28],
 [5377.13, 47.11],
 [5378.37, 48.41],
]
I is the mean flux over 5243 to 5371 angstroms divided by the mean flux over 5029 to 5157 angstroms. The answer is 1.2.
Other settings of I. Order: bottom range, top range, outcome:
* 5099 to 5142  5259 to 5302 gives 1.10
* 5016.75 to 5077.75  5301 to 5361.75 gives 1.31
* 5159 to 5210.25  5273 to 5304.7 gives 1.04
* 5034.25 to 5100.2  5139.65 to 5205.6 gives 1.21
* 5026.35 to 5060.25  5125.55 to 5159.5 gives 1.25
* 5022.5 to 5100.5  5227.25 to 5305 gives 1.28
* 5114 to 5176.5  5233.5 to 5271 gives 1.10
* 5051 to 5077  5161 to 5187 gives 1.27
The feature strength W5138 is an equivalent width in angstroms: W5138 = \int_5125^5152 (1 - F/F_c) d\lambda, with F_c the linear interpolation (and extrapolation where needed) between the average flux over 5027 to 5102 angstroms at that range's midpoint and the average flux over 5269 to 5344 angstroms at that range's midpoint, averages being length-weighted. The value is -2.3 angstroms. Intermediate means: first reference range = 42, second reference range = 53.6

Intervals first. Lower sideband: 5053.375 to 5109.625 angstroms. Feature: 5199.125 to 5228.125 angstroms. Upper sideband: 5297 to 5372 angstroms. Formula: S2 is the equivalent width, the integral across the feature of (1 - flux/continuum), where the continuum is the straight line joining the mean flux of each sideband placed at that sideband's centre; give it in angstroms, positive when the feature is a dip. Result 1.18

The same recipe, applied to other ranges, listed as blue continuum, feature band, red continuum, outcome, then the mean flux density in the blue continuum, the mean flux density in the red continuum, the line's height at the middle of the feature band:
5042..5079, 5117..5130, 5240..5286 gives 0.6 angstroms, 41.7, 52.6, 45.1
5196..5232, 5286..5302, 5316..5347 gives -1.5 angstroms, 47.3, 51.8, 50.3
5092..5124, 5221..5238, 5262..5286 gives -0.5 angstroms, 46.6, 52.2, 50.7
